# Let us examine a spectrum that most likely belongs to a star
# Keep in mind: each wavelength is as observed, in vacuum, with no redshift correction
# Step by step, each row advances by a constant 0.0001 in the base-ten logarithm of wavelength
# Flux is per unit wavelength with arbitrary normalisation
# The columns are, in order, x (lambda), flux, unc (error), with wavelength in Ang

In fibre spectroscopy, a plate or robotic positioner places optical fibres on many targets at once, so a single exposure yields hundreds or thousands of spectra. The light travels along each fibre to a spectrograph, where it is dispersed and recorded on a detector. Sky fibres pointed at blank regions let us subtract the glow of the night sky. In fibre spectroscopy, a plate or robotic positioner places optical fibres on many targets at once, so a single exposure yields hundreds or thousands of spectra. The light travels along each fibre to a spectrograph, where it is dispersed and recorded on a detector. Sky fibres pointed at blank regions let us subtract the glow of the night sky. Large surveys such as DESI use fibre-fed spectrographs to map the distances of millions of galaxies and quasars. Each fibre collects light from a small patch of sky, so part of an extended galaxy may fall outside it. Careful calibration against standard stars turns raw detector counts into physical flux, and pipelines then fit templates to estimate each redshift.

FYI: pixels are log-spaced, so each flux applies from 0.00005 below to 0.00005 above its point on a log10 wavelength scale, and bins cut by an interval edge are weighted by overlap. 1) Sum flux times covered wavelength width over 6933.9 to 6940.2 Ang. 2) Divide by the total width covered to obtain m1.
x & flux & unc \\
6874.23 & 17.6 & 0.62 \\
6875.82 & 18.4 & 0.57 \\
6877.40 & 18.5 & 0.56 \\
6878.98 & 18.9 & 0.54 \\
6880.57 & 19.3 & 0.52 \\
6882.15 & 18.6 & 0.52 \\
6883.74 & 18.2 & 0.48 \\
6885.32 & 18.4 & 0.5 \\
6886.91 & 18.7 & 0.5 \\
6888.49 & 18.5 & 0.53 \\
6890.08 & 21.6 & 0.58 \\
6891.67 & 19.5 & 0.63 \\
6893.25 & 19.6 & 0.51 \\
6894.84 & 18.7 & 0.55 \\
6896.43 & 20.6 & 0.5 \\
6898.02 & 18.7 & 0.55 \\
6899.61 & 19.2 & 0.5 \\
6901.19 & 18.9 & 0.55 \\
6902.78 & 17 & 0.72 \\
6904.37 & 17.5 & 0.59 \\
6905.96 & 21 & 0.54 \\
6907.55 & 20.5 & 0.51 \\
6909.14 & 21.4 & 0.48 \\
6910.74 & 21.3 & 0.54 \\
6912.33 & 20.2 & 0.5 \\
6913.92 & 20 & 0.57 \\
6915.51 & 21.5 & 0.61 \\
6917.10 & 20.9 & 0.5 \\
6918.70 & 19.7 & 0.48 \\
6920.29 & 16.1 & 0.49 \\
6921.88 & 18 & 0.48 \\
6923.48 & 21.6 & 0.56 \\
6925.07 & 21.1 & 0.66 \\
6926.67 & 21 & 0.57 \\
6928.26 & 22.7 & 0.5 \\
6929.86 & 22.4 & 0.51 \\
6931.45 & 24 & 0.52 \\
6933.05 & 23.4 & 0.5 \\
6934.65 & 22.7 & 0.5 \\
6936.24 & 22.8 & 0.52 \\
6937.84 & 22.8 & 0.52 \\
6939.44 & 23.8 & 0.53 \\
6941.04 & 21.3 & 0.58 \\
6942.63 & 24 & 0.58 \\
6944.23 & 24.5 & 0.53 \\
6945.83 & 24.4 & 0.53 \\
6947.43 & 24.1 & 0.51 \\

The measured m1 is 23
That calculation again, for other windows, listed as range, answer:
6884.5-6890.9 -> 19.3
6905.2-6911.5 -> 21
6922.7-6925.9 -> 21.3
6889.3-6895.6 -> 19.9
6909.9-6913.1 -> 20.7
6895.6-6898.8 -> 19.6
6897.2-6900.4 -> 19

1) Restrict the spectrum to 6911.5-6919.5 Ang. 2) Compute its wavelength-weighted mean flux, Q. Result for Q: 20.5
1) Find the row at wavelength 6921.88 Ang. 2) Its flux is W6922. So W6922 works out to 18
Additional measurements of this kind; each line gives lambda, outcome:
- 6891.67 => 19.5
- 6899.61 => 19.2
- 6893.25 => 19.6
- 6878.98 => 18.9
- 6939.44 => 23.8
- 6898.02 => 18.7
